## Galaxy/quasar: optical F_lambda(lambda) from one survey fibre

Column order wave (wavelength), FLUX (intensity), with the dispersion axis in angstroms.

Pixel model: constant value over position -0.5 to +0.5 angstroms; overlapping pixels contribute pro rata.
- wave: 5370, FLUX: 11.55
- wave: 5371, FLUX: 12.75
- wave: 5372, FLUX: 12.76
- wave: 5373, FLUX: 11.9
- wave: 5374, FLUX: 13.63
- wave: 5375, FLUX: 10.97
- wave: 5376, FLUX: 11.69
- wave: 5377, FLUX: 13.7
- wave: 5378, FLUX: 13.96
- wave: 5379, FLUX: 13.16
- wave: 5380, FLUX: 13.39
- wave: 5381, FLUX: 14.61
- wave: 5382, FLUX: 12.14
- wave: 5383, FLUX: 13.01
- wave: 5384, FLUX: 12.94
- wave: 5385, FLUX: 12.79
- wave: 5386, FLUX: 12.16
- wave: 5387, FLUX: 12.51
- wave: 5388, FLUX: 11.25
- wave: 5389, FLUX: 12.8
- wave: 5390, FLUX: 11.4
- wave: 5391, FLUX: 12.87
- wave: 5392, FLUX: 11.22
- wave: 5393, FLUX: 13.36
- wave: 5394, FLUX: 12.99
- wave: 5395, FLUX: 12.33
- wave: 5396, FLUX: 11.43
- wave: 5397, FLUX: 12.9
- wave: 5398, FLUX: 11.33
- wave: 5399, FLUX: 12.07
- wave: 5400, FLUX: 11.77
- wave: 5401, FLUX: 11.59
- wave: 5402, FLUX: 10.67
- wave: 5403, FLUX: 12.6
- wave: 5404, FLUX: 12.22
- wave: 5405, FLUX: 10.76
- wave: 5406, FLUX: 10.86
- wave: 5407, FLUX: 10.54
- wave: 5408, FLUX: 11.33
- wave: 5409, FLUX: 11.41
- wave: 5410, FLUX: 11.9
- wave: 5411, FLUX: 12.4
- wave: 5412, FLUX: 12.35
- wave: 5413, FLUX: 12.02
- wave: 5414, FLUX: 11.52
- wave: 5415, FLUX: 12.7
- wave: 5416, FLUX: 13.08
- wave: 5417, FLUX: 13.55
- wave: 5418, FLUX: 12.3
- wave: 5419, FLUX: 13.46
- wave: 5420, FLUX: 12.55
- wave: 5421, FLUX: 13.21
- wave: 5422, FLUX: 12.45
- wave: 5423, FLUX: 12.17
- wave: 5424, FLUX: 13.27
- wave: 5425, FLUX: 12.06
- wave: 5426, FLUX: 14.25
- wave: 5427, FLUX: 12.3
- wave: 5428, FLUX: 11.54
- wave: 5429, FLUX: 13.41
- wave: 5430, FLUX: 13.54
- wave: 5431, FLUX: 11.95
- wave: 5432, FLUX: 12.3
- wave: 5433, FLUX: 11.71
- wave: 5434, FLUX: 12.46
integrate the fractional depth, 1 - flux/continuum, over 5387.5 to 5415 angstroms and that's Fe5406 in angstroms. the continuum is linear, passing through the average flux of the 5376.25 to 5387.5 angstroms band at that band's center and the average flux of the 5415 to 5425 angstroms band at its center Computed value 2.3 angstroms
